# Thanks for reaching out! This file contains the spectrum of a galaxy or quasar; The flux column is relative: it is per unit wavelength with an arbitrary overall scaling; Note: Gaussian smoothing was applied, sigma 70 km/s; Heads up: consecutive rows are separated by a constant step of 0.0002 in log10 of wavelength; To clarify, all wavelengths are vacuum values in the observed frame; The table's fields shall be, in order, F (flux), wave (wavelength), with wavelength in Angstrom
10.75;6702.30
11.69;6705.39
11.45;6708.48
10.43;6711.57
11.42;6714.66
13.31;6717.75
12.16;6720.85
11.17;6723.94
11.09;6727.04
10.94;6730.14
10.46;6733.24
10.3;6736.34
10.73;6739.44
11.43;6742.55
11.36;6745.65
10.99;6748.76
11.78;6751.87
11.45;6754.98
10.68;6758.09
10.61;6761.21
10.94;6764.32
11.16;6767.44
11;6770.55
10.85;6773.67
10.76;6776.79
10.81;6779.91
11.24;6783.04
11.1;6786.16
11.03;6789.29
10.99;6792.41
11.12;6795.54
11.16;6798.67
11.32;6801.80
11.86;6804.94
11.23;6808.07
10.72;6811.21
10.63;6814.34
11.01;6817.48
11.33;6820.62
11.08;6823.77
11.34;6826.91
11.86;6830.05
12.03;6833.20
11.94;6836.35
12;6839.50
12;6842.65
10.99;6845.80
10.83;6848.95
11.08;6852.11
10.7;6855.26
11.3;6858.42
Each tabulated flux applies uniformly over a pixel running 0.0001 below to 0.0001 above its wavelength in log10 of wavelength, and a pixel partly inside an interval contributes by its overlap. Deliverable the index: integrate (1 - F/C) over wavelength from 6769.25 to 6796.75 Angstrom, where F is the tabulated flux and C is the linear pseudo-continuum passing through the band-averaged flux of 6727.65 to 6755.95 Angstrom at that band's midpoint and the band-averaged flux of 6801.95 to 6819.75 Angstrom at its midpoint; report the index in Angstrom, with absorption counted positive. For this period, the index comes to 0.25 Angstrom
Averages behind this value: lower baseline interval 11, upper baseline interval 11.1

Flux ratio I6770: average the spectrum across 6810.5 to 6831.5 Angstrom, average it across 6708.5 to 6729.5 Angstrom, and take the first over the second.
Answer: 1.0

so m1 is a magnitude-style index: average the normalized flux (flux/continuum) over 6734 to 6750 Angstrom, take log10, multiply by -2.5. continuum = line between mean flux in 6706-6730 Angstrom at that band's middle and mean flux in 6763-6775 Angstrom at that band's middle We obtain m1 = 0.034 mag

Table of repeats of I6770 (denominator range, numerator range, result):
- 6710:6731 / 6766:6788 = 0.95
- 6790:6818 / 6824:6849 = 1.05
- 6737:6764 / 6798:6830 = 1.01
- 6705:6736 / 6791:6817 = 0.98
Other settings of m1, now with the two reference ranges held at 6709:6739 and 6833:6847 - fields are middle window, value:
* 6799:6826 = 0.05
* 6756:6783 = 0.06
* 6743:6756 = 0.00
